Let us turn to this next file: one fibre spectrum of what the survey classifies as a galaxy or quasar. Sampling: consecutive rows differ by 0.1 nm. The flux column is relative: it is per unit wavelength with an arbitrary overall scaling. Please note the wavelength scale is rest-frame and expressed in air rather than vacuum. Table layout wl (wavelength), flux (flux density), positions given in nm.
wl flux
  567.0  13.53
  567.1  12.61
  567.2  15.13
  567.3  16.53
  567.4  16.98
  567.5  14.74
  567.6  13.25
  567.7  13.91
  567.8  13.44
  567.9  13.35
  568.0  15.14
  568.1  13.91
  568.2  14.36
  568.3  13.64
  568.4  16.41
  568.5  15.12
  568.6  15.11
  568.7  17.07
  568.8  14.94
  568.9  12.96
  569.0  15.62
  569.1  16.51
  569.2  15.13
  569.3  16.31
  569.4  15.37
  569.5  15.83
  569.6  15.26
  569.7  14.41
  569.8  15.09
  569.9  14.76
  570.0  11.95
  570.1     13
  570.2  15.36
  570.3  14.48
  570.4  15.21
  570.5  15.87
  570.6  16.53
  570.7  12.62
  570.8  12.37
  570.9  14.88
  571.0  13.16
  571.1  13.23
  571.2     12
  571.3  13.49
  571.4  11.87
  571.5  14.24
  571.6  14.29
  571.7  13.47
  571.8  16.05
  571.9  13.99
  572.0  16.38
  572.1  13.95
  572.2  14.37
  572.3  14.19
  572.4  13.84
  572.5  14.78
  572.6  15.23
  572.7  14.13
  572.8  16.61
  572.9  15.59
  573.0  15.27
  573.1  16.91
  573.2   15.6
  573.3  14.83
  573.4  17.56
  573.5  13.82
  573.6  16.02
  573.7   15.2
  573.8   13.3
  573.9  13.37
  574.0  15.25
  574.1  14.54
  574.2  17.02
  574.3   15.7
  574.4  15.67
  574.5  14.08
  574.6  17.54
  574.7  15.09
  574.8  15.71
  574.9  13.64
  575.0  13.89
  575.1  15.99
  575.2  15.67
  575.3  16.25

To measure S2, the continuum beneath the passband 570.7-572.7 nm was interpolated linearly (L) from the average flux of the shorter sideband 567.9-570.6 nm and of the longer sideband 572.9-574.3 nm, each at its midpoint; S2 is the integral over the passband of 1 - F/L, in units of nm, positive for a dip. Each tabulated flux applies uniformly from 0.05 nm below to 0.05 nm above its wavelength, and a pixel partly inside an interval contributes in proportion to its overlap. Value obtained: 0.16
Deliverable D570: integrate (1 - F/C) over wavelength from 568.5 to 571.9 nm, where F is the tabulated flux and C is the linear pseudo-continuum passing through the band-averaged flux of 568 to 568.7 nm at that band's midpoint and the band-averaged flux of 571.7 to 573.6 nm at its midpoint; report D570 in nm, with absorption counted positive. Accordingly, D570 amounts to 0.12 nm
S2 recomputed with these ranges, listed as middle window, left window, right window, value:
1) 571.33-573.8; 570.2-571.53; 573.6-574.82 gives -0.051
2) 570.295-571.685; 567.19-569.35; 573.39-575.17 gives 0.111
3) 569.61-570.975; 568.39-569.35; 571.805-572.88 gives 0.077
